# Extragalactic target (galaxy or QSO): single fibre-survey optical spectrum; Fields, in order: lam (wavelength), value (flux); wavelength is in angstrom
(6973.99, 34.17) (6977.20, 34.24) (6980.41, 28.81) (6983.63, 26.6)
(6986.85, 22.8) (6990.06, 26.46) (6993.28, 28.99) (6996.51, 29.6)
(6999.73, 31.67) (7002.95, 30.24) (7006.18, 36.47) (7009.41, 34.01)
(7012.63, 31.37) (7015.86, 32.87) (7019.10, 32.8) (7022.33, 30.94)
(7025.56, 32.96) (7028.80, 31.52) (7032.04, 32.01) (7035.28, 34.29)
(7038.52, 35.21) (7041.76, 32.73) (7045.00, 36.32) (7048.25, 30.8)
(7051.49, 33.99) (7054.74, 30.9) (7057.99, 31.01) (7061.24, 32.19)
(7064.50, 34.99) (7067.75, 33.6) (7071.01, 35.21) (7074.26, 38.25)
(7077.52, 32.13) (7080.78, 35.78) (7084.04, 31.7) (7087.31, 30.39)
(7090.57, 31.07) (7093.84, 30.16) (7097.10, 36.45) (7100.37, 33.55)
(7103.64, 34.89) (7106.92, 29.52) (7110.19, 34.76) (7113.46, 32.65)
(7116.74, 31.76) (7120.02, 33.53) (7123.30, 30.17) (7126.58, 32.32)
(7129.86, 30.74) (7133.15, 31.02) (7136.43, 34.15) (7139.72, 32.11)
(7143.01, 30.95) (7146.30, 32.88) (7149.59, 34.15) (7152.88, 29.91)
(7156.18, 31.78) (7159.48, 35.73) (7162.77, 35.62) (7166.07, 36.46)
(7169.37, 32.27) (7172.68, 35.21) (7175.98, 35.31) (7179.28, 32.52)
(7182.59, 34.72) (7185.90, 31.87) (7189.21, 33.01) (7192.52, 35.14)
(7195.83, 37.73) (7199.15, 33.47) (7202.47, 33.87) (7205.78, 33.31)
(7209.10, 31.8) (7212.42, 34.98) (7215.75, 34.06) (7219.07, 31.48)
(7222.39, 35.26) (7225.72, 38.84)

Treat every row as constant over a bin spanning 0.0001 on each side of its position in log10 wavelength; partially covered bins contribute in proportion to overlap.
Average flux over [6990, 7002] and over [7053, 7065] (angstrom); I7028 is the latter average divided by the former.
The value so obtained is 1.08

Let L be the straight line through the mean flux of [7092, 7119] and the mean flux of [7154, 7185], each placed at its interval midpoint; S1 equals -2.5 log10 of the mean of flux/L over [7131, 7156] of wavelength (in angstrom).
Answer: 0.05 mag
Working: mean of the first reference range 33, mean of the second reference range 34.3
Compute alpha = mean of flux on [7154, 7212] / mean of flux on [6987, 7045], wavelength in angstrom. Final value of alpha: 1.1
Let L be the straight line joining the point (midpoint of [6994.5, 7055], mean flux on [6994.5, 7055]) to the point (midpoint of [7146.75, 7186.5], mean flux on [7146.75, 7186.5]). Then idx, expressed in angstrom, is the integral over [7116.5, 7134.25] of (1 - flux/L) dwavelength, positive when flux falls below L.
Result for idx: 1.0 angstrom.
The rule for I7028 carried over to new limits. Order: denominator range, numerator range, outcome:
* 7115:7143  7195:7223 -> 1.06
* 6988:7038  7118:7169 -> 1.03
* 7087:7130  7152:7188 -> 1.04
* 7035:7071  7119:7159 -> 0.96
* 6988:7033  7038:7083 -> 1.07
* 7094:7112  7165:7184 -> 1.02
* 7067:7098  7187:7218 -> 1.02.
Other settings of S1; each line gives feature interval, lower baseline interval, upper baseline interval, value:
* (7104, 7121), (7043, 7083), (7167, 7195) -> 0.04 mag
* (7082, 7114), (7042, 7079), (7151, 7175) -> 0.04 mag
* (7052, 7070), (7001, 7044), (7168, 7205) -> 0.02 mag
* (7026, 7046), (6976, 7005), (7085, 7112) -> -0.11 mag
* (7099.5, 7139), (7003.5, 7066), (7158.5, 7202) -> 0.05 mag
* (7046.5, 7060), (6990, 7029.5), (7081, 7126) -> 0.01 mag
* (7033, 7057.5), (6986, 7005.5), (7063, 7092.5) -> -0.05 mag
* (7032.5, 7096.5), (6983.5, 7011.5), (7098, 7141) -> -0.07 mag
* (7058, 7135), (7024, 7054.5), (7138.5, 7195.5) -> 0.02 mag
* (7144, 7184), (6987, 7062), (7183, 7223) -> -0.01 mag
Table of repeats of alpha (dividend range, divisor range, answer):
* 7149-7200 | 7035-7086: 1.01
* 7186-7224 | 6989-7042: 1.06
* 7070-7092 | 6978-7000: 1.20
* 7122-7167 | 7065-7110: 0.98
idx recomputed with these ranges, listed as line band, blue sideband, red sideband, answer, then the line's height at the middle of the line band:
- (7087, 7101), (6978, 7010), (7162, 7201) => -0.1 angstrom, 32.1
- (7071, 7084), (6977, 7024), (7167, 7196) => -1.2 angstrom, 32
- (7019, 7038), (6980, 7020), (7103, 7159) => -1.2 angstrom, 30.6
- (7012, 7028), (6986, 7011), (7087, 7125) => -0.8 angstrom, 30.7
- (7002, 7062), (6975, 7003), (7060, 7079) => -1.9 angstrom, 31.8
